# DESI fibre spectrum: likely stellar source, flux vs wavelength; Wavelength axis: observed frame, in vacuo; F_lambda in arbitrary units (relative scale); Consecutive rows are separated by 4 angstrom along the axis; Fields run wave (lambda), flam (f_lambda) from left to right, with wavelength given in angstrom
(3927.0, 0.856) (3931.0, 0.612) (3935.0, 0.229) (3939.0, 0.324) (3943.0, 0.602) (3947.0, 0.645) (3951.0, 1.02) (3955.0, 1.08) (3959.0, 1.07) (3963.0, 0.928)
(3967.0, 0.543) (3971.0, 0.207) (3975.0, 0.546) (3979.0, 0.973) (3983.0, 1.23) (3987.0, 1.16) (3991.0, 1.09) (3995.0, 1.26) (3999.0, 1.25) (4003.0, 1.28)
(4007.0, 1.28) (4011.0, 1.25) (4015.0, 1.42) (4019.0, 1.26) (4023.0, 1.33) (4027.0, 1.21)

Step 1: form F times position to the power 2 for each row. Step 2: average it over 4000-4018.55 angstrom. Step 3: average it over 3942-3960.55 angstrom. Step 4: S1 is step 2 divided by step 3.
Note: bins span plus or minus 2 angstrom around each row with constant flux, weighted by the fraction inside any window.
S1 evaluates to 1.50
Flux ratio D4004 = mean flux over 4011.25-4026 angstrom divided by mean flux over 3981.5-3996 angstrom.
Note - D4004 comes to 1.12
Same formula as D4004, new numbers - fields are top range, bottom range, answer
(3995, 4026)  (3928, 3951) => 2.37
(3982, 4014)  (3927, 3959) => 1.80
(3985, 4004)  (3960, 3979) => 1.92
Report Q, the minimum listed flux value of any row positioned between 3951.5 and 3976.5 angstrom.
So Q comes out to 0.207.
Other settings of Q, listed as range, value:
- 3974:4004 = 0.546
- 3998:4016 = 1.25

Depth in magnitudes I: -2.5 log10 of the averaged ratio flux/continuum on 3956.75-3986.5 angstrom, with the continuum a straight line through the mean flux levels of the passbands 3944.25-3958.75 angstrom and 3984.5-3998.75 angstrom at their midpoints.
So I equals 0.29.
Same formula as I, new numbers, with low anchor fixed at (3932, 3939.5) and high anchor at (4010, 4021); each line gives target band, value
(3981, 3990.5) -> -0.24 mag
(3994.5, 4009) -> -0.12 mag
